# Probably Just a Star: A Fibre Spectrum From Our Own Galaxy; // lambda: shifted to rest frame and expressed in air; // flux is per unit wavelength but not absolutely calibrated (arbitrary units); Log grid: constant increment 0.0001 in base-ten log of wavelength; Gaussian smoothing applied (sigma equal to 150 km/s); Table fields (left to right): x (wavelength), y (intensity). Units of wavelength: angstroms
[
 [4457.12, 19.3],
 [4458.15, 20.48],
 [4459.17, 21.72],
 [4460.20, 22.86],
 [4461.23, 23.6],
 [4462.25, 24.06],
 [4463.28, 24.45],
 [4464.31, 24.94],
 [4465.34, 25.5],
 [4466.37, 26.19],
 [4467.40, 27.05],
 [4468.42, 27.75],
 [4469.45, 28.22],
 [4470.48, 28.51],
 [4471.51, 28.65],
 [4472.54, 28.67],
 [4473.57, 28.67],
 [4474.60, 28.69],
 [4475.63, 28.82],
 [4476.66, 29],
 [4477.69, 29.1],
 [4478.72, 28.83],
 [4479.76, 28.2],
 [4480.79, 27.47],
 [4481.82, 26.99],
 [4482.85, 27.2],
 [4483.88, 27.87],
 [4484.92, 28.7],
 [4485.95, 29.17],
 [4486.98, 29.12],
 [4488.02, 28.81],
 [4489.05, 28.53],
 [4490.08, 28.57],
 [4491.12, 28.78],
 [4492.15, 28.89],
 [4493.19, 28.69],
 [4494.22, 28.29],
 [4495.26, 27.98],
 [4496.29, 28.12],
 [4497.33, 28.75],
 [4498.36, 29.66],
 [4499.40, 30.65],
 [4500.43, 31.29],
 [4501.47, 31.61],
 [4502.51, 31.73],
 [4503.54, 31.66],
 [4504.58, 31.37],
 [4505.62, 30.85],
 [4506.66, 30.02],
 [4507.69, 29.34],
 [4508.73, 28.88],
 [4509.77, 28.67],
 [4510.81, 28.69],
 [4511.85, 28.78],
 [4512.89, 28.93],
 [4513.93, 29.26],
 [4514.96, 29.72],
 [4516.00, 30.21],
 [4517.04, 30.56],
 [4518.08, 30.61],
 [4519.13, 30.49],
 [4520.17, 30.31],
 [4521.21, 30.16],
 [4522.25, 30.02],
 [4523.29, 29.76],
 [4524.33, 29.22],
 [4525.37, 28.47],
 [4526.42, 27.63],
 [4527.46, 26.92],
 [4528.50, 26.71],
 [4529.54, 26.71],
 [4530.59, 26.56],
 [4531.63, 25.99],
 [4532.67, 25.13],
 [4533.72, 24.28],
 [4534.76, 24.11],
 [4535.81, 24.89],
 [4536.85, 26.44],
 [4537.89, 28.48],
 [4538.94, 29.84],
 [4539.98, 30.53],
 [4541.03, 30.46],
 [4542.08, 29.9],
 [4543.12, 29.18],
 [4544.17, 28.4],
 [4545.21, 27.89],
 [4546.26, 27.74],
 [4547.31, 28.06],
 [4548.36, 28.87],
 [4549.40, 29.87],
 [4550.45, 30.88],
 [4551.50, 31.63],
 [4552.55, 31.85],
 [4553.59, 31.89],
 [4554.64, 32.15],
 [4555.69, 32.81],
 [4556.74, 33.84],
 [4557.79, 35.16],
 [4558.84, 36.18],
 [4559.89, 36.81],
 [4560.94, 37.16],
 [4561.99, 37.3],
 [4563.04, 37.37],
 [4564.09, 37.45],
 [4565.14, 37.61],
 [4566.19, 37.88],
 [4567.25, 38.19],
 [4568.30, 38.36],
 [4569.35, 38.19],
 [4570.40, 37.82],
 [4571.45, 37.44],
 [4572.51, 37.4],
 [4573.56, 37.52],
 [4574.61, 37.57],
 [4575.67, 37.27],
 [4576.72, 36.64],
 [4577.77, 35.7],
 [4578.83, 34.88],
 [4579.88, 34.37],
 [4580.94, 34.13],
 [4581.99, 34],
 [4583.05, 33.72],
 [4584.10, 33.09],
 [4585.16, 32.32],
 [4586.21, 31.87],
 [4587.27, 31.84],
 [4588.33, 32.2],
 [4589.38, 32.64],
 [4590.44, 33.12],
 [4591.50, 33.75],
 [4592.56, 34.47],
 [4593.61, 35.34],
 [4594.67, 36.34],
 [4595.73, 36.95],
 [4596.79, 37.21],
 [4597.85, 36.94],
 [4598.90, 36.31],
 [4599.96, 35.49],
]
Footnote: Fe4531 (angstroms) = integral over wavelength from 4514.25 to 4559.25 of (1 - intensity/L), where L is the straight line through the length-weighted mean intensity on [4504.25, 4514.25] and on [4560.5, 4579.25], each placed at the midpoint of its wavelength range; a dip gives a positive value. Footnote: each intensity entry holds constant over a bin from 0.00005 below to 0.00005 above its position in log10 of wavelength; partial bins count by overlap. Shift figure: 5.0 angstroms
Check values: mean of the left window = 29.4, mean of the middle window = 29.3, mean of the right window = 37.3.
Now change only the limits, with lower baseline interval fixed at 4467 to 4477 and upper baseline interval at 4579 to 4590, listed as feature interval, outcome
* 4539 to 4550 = 0.8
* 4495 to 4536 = 1.8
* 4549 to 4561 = -0.5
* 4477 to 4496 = 0.4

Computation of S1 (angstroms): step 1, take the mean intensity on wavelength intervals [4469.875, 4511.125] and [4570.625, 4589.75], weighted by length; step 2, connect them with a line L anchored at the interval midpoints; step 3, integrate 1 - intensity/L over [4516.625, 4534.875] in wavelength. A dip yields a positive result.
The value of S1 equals 1.9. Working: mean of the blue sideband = 29.1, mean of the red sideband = 34.8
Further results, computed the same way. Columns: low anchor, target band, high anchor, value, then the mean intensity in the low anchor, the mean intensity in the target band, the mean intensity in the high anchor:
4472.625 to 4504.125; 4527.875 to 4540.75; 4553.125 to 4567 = 2.5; 29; 26.7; 35.7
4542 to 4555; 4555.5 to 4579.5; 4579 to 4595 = -3.9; 29.9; 36.8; 33.5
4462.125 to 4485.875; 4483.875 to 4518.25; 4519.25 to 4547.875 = -2.1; 27.6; 29.5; 28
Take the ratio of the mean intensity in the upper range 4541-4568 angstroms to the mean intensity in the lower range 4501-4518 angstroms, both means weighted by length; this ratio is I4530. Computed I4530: 1.10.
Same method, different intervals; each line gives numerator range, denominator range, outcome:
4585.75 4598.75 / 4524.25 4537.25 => 1.31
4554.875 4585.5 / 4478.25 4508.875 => 1.24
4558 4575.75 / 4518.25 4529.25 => 1.29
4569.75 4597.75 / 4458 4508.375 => 1.25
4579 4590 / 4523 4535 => 1.23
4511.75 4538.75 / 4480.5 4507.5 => 0.96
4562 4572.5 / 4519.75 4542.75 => 1.36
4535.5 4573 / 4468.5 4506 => 1.14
